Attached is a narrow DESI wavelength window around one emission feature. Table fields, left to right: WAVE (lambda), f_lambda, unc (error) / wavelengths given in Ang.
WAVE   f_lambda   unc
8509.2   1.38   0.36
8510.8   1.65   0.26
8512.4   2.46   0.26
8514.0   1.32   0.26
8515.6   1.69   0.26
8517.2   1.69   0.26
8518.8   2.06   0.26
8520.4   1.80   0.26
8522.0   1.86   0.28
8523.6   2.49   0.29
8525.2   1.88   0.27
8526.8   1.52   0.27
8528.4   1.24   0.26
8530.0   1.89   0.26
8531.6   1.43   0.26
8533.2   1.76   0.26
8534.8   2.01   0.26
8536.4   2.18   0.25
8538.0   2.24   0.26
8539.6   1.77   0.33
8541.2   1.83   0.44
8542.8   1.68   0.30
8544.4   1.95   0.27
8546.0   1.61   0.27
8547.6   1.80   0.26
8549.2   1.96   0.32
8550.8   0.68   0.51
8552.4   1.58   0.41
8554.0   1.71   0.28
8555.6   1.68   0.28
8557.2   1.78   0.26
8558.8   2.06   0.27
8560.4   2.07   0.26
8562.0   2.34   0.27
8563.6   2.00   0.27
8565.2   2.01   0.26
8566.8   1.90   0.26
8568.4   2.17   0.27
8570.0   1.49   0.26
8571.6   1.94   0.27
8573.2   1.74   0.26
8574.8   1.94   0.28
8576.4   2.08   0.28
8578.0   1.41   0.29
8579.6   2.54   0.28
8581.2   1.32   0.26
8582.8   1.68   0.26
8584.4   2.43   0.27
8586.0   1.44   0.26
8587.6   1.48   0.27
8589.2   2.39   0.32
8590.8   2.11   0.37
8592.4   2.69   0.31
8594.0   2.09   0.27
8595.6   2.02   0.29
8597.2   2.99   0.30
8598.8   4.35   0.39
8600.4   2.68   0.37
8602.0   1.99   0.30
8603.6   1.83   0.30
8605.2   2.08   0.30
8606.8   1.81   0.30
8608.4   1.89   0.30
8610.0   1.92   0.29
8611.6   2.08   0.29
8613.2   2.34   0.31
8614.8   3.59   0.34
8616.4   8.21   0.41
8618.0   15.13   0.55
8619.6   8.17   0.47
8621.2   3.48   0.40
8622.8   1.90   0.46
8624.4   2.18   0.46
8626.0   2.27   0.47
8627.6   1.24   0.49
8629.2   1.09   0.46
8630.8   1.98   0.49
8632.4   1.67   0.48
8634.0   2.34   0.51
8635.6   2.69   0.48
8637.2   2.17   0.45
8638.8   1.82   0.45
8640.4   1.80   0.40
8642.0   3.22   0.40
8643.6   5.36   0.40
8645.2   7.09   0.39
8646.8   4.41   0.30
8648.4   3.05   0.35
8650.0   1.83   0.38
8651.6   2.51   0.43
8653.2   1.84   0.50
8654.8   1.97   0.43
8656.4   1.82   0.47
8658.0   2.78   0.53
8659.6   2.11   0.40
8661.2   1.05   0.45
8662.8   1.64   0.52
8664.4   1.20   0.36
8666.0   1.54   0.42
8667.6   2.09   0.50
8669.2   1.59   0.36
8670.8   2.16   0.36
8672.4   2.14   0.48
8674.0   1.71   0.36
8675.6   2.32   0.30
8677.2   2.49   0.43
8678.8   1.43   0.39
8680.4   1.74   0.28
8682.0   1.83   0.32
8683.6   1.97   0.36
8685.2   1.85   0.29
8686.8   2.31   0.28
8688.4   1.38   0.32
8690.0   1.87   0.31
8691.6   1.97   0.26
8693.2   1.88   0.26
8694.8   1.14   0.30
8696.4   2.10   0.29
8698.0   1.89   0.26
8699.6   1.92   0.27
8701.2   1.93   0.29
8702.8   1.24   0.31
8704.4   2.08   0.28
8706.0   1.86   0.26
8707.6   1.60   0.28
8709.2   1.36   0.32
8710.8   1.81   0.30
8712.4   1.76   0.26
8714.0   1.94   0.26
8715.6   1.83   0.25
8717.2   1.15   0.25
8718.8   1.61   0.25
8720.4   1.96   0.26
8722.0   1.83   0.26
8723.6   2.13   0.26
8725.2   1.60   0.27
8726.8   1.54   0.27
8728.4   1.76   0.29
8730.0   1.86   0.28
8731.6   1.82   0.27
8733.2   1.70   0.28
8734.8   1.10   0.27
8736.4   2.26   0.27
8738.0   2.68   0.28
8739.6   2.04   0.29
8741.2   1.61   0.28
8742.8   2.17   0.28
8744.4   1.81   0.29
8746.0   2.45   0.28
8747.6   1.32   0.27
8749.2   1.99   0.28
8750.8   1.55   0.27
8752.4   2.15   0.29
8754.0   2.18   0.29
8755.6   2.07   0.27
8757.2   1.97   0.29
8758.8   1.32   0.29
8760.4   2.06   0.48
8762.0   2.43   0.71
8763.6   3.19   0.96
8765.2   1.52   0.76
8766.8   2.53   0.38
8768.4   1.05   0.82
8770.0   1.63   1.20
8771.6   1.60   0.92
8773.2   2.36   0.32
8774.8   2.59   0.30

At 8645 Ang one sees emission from [N II]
